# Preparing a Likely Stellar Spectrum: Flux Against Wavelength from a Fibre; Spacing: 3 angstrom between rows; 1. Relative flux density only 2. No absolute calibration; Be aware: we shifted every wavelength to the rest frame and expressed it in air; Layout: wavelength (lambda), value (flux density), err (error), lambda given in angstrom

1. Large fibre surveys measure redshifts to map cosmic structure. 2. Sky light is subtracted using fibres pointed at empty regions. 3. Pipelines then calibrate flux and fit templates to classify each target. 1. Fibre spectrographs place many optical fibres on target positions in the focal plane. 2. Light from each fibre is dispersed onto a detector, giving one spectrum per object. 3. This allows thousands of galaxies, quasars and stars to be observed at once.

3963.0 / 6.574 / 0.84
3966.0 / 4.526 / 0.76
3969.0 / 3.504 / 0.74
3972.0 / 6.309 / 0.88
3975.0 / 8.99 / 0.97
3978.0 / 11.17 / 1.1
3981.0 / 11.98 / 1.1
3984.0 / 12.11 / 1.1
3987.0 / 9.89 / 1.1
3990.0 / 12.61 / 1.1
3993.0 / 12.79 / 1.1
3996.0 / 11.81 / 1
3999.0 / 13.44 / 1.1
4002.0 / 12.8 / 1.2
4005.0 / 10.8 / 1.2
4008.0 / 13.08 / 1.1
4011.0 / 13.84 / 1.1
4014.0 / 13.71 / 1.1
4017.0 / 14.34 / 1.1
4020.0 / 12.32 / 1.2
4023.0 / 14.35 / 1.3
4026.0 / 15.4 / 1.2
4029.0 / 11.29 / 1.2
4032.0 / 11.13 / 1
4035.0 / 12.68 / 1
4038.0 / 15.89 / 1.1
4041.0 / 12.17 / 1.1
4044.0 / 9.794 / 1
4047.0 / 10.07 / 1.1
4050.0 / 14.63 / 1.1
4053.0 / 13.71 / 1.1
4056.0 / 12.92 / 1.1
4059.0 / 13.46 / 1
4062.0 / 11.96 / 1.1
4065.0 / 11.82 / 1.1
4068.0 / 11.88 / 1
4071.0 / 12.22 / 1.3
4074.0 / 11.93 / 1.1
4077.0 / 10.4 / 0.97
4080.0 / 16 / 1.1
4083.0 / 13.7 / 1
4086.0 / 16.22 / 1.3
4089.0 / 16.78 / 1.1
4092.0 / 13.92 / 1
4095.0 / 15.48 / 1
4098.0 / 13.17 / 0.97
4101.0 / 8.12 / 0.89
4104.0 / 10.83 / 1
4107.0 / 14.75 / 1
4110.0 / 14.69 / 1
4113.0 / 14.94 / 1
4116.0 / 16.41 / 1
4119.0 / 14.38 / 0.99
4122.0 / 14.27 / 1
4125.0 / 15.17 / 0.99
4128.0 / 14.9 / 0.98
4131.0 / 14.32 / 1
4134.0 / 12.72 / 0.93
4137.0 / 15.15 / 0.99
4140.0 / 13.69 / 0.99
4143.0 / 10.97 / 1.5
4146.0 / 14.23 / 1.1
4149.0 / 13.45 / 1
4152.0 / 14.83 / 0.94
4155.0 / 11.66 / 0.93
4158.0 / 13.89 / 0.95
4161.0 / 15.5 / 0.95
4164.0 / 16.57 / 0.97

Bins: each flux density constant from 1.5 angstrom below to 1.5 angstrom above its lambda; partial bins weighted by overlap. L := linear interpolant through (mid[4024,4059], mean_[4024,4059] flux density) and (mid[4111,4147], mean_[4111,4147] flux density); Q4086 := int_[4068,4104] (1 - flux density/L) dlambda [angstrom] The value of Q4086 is 0.7 angstrom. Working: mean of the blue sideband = 12.8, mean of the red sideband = 14.3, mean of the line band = 13.3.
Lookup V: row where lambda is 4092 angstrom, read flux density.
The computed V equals 13.92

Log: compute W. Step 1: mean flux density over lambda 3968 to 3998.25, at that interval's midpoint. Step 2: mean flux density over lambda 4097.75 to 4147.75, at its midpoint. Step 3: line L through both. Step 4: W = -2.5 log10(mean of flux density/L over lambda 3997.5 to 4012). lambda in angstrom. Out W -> -0.18 mag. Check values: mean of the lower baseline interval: 10.3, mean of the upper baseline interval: 13.7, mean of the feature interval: 12.8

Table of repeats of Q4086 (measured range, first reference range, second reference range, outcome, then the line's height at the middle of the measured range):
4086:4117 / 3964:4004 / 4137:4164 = -3.13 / 12.7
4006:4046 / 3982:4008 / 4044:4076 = -2.69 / 12.2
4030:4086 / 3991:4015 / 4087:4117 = 3.08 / 13.4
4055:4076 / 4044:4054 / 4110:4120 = 1.23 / 13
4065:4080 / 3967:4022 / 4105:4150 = 1.14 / 13.1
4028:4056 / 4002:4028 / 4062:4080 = 0.68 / 12.7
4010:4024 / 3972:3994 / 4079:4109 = -2.14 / 11.9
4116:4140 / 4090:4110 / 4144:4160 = -2.16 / 13.3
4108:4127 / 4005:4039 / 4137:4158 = -2.34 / 13.3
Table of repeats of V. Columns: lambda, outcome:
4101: 8.12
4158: 13.89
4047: 10.07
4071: 12.22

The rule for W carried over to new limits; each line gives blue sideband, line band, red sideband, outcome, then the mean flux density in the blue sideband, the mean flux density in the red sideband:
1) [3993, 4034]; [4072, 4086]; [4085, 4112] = 0.02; 12.9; 13.7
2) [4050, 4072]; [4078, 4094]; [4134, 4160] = -0.17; 12.7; 13.5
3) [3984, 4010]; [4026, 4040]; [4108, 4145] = -0.02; 12.2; 14.3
